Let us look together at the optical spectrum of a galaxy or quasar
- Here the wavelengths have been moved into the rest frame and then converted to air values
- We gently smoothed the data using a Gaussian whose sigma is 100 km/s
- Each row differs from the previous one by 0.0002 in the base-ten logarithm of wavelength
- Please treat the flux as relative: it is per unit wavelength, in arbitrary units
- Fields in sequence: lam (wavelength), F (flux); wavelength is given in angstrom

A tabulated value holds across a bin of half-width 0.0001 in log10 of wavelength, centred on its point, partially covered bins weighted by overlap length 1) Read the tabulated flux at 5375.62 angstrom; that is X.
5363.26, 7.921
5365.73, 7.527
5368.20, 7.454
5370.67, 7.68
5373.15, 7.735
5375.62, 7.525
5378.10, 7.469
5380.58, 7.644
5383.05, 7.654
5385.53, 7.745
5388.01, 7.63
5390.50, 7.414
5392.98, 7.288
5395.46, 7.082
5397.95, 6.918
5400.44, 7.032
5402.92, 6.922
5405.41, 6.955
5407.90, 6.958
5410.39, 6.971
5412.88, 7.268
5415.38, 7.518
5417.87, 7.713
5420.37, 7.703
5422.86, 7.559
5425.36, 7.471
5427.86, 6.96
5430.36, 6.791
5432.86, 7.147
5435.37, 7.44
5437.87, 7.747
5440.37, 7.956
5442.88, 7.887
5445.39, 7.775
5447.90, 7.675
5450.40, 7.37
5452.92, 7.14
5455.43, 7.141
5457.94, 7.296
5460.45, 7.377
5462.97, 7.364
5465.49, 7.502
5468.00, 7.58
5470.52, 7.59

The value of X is 7.525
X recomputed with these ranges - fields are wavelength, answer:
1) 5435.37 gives 7.44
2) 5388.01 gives 7.63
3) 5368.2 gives 7.454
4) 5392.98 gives 7.288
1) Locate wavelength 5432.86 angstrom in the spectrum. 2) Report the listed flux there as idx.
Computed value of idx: 7.147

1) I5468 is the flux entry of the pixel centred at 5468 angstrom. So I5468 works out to 7.58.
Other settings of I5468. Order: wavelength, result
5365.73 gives 7.527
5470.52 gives 7.59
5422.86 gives 7.559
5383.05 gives 7.654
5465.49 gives 7.502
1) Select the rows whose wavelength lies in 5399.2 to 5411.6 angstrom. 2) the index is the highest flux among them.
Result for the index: 7.032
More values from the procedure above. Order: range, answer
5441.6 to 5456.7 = 7.887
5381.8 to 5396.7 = 7.745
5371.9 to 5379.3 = 7.735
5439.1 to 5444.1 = 7.956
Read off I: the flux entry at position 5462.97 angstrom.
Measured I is 7.364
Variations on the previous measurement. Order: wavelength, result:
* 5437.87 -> 7.747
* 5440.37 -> 7.956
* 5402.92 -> 6.922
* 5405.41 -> 6.955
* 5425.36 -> 7.471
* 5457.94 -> 7.296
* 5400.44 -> 7.032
